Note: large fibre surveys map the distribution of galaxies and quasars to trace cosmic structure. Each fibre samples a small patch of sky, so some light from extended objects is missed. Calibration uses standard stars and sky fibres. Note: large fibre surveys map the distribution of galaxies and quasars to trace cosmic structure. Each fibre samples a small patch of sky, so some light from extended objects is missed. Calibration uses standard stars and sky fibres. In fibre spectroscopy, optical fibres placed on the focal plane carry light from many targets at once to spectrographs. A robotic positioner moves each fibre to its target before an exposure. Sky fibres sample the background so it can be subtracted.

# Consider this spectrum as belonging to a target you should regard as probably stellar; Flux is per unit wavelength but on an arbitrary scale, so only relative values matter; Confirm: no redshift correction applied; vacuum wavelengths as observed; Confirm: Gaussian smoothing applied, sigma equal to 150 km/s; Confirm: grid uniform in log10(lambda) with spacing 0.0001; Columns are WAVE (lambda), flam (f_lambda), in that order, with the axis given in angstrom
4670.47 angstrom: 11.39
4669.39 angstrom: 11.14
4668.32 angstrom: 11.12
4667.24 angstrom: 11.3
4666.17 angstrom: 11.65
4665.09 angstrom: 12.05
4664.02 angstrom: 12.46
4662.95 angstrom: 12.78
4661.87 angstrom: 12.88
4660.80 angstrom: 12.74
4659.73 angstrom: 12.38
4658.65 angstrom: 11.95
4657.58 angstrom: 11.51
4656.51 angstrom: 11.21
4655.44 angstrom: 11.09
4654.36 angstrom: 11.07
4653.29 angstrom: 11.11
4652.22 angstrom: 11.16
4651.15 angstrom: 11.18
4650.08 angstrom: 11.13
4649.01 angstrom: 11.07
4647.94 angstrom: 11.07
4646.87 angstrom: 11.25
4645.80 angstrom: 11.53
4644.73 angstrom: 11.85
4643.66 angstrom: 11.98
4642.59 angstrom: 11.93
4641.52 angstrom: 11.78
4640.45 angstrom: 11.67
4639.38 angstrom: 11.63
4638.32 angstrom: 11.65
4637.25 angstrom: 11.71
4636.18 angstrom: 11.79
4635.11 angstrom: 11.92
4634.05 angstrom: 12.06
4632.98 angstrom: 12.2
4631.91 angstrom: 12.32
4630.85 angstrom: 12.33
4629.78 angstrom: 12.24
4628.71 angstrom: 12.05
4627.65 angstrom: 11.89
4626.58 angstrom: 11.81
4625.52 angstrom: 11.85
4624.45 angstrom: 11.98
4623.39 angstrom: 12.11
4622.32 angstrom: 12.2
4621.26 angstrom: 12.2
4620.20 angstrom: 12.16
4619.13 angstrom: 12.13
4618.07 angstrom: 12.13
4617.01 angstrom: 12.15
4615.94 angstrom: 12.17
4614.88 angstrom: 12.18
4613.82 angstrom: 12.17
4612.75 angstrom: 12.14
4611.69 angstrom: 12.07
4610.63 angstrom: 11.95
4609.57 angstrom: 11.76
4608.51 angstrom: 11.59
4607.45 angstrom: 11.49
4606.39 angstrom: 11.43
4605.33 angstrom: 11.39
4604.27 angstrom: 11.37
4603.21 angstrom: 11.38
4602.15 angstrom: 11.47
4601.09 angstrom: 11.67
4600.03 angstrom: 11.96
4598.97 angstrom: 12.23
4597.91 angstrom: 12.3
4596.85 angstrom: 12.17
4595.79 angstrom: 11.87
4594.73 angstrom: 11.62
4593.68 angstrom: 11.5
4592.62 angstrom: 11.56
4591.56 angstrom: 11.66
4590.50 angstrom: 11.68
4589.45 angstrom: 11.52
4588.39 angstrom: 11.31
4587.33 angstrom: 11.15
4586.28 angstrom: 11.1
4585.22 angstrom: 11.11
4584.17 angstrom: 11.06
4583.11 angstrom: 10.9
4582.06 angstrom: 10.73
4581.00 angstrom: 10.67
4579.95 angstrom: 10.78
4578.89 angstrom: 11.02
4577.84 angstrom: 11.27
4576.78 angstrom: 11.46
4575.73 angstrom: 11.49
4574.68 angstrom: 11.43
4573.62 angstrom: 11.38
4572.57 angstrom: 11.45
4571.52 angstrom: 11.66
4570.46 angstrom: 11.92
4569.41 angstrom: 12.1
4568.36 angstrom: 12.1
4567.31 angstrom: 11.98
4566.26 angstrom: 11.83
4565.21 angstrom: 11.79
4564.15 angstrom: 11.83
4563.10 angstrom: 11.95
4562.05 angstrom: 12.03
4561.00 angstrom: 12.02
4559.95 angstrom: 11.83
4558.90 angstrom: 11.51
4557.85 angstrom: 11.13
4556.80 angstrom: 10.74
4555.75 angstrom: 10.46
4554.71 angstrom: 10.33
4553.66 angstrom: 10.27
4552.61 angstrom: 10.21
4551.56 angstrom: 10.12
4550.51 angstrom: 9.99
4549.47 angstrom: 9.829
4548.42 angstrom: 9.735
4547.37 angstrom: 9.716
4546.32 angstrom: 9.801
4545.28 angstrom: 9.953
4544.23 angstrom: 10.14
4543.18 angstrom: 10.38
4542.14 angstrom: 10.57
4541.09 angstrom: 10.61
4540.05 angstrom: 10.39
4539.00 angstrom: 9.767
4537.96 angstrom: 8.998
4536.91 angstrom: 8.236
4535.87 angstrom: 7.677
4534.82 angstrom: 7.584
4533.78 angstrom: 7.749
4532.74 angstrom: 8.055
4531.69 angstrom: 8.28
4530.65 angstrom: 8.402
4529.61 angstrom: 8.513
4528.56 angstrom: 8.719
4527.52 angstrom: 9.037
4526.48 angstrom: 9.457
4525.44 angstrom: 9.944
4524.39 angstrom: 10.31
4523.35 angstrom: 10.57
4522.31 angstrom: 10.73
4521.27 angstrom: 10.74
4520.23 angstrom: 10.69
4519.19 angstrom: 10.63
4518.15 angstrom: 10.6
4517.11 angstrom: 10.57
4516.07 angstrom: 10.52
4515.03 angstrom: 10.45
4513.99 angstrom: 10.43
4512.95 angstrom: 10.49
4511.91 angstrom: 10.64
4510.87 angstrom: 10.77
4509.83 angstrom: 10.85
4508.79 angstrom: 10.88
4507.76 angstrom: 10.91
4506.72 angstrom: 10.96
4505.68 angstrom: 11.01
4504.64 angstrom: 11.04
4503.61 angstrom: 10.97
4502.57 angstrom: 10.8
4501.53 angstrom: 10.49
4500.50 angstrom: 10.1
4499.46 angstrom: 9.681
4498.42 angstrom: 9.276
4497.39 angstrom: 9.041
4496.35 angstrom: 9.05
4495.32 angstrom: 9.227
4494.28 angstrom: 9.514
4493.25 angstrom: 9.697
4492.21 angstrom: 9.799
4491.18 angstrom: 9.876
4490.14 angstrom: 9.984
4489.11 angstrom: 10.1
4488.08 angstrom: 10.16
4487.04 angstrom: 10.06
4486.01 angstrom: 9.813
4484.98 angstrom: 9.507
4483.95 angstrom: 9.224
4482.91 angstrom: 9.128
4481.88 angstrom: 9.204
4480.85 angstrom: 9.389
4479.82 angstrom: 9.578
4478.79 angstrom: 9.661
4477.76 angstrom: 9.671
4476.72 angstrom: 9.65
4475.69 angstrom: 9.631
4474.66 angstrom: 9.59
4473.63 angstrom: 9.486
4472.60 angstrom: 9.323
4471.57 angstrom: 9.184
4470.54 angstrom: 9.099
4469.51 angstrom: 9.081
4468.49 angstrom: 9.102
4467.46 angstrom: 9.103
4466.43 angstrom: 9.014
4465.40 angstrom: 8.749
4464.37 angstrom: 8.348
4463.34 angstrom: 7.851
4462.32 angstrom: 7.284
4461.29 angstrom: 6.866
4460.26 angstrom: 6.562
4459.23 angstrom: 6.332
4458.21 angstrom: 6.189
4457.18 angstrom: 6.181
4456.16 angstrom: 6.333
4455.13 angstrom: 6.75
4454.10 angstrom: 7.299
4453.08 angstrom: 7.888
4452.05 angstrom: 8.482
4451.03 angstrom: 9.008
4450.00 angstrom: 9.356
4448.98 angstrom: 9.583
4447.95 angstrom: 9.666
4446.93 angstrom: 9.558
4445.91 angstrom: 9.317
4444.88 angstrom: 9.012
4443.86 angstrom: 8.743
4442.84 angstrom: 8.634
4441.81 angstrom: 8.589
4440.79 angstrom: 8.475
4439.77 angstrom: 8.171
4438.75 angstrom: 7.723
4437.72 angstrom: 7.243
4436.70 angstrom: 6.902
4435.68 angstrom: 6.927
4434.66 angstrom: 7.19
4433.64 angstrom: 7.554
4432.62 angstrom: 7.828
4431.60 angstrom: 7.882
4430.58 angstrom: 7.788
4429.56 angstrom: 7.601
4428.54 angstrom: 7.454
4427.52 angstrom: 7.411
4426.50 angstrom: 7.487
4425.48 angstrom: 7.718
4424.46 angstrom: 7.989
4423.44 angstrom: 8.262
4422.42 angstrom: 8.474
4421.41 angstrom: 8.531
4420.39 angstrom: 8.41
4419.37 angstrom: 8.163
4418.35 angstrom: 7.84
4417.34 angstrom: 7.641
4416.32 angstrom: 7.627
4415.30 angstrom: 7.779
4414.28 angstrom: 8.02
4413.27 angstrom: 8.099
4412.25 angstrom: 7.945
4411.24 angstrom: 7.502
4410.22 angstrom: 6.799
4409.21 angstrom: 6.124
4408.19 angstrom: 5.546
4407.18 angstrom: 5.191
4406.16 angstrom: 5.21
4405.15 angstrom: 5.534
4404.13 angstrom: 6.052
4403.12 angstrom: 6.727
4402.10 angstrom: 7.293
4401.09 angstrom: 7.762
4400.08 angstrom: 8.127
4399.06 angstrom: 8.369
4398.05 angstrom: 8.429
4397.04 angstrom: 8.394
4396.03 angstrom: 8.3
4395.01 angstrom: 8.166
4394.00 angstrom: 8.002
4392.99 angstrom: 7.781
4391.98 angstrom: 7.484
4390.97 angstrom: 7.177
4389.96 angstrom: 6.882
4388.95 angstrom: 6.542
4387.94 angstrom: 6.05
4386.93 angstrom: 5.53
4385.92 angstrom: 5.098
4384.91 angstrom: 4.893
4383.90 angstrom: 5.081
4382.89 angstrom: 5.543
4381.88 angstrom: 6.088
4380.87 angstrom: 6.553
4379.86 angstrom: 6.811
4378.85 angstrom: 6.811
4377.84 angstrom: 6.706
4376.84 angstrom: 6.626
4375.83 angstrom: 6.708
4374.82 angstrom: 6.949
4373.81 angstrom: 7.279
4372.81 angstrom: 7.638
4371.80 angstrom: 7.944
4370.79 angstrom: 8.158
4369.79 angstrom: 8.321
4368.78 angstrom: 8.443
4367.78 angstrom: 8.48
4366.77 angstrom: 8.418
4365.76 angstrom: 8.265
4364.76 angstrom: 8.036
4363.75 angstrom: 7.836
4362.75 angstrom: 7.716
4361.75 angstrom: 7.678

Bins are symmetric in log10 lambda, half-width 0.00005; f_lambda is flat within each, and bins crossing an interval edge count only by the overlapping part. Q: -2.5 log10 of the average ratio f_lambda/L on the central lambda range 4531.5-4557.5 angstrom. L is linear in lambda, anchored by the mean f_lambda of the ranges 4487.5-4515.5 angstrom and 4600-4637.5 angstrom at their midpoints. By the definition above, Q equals 0.13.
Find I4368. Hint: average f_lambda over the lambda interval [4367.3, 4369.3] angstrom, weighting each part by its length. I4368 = 8.47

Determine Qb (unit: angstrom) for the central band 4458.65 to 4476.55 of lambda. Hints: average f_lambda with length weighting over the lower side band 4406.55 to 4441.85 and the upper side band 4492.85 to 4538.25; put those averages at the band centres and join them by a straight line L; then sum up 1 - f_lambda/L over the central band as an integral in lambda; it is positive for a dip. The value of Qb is 0.3 angstrom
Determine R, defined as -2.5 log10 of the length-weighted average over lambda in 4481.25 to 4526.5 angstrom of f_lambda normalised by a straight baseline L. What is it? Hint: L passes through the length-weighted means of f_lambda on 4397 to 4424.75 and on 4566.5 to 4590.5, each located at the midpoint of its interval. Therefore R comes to -0.06 mag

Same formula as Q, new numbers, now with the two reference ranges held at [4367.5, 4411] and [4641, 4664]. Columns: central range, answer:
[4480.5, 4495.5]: -0.11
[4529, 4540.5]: 0.13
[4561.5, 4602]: -0.12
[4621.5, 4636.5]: -0.08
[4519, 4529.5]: -0.07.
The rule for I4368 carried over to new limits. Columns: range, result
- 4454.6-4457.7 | 6.41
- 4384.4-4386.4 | 4.99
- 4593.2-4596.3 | 11.7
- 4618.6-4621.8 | 12.2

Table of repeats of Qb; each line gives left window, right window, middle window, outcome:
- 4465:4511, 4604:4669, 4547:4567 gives -0.4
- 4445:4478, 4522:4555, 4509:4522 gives -2.1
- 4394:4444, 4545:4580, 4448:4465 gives 1.8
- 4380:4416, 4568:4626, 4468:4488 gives -1.5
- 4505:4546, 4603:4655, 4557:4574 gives -1.8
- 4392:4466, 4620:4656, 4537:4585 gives -3.0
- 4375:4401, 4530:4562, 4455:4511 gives -3.7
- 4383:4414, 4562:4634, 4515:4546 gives 1.5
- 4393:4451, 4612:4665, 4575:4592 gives -0.5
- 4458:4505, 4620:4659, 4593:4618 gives -1.4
